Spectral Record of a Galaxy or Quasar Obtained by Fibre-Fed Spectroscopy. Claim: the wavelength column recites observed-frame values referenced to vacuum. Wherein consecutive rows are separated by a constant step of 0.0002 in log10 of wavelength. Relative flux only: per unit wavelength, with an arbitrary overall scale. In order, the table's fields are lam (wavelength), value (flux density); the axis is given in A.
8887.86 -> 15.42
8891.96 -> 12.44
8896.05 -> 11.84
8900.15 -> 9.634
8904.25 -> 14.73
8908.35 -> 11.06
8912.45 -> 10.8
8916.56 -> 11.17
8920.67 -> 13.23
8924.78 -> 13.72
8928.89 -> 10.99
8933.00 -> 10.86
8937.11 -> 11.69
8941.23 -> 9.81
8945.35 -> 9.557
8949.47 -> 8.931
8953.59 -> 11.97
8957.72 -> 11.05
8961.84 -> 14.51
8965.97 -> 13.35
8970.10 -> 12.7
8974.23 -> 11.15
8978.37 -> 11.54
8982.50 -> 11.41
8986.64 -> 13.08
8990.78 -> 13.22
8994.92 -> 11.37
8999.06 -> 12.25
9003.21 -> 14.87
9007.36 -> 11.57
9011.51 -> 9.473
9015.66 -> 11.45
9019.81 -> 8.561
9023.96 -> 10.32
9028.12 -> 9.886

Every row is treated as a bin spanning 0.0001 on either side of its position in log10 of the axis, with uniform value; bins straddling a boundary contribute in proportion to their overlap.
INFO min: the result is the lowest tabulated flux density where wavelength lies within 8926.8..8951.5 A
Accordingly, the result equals 8.931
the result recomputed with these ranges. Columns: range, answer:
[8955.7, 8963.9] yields 11.05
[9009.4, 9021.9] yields 8.561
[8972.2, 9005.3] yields 11.15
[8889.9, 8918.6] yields 9.634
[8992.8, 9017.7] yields 9.473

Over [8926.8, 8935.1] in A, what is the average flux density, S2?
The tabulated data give 11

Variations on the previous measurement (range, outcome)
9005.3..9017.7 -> 10.8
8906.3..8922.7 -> 11.6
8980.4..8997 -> 12.3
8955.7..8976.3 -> 12.6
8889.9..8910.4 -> 11.9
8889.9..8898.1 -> 12.1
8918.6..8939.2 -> 12.1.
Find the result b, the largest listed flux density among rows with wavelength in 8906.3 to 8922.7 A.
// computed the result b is 13.23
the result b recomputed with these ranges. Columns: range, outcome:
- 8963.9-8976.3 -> 13.35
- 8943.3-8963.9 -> 14.51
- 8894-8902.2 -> 11.84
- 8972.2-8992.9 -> 13.22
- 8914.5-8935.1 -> 13.72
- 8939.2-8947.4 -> 9.81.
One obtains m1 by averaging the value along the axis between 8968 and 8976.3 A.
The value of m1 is 11.9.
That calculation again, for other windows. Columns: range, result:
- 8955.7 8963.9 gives 12.8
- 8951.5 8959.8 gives 11.5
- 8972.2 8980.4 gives 11.3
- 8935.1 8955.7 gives 10.4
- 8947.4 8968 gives 12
